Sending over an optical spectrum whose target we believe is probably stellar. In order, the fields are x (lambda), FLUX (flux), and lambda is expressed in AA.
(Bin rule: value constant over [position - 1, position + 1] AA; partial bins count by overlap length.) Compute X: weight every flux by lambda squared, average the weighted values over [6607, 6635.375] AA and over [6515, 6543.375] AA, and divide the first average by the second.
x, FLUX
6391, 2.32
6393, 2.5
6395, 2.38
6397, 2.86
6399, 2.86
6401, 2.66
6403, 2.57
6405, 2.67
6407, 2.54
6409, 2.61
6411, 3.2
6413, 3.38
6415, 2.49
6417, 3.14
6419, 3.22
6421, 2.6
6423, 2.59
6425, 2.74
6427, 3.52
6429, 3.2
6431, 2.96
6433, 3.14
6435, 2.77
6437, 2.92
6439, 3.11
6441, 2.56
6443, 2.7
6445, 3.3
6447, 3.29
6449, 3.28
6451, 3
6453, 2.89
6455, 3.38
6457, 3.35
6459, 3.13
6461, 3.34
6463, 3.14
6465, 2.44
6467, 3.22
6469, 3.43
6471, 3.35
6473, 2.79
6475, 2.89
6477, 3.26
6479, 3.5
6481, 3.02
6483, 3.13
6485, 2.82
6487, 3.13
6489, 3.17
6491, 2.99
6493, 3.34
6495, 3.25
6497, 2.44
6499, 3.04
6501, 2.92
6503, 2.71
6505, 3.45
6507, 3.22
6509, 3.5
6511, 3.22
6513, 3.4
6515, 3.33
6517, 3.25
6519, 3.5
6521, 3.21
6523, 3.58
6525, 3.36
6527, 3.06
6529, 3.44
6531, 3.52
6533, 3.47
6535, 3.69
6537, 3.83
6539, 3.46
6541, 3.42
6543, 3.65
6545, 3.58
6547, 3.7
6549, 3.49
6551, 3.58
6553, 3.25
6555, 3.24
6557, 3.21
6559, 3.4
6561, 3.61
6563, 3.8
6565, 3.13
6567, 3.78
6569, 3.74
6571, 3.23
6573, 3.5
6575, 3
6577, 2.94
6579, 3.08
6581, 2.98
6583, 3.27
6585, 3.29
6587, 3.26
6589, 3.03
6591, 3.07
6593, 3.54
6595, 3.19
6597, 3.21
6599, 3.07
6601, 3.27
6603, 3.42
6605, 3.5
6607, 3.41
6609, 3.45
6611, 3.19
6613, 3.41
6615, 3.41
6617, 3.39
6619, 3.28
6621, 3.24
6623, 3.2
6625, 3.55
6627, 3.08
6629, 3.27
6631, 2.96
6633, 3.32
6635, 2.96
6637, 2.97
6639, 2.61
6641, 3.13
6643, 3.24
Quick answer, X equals 0.98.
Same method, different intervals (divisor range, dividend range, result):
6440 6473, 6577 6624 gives 1.10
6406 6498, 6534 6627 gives 1.15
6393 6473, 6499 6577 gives 1.18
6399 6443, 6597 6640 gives 1.19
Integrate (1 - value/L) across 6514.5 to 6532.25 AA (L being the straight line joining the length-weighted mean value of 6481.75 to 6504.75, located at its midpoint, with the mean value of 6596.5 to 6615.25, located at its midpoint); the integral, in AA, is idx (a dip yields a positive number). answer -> -1.5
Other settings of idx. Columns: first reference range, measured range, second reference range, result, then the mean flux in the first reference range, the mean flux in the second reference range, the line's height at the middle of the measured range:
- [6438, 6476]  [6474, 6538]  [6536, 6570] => 1.37 AA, 3.08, 3.52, 3.31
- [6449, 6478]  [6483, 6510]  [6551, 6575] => 1.23 AA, 3.12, 3.43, 3.22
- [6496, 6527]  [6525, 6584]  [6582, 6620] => -3.02 AA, 3.2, 3.3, 3.25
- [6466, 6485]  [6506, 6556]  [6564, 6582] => -3.41 AA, 3.16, 3.26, 3.22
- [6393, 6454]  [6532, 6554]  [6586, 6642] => -3.20 AA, 2.9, 3.23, 3.11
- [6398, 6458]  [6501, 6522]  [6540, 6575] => 0.18 AA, 2.95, 3.47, 3.29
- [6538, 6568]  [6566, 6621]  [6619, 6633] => 0.83 AA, 3.49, 3.23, 3.34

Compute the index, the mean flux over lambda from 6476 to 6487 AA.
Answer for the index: 3.14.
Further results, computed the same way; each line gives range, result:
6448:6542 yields 3.22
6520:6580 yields 3.43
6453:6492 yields 3.12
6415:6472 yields 3.05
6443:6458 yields 3.18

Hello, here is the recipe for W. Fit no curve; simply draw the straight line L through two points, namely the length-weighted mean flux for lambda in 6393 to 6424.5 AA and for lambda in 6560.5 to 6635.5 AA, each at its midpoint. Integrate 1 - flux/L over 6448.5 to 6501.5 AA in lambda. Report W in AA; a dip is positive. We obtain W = -2.58 AA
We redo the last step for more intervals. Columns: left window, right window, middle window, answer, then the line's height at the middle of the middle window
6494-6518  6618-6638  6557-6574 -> -1.8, 3.16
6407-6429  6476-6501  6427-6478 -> -1.2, 3.01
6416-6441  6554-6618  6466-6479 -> -0.5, 3.07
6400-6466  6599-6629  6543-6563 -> -1.7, 3.21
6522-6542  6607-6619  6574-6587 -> 1.2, 3.41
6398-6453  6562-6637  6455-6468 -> -0.5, 3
